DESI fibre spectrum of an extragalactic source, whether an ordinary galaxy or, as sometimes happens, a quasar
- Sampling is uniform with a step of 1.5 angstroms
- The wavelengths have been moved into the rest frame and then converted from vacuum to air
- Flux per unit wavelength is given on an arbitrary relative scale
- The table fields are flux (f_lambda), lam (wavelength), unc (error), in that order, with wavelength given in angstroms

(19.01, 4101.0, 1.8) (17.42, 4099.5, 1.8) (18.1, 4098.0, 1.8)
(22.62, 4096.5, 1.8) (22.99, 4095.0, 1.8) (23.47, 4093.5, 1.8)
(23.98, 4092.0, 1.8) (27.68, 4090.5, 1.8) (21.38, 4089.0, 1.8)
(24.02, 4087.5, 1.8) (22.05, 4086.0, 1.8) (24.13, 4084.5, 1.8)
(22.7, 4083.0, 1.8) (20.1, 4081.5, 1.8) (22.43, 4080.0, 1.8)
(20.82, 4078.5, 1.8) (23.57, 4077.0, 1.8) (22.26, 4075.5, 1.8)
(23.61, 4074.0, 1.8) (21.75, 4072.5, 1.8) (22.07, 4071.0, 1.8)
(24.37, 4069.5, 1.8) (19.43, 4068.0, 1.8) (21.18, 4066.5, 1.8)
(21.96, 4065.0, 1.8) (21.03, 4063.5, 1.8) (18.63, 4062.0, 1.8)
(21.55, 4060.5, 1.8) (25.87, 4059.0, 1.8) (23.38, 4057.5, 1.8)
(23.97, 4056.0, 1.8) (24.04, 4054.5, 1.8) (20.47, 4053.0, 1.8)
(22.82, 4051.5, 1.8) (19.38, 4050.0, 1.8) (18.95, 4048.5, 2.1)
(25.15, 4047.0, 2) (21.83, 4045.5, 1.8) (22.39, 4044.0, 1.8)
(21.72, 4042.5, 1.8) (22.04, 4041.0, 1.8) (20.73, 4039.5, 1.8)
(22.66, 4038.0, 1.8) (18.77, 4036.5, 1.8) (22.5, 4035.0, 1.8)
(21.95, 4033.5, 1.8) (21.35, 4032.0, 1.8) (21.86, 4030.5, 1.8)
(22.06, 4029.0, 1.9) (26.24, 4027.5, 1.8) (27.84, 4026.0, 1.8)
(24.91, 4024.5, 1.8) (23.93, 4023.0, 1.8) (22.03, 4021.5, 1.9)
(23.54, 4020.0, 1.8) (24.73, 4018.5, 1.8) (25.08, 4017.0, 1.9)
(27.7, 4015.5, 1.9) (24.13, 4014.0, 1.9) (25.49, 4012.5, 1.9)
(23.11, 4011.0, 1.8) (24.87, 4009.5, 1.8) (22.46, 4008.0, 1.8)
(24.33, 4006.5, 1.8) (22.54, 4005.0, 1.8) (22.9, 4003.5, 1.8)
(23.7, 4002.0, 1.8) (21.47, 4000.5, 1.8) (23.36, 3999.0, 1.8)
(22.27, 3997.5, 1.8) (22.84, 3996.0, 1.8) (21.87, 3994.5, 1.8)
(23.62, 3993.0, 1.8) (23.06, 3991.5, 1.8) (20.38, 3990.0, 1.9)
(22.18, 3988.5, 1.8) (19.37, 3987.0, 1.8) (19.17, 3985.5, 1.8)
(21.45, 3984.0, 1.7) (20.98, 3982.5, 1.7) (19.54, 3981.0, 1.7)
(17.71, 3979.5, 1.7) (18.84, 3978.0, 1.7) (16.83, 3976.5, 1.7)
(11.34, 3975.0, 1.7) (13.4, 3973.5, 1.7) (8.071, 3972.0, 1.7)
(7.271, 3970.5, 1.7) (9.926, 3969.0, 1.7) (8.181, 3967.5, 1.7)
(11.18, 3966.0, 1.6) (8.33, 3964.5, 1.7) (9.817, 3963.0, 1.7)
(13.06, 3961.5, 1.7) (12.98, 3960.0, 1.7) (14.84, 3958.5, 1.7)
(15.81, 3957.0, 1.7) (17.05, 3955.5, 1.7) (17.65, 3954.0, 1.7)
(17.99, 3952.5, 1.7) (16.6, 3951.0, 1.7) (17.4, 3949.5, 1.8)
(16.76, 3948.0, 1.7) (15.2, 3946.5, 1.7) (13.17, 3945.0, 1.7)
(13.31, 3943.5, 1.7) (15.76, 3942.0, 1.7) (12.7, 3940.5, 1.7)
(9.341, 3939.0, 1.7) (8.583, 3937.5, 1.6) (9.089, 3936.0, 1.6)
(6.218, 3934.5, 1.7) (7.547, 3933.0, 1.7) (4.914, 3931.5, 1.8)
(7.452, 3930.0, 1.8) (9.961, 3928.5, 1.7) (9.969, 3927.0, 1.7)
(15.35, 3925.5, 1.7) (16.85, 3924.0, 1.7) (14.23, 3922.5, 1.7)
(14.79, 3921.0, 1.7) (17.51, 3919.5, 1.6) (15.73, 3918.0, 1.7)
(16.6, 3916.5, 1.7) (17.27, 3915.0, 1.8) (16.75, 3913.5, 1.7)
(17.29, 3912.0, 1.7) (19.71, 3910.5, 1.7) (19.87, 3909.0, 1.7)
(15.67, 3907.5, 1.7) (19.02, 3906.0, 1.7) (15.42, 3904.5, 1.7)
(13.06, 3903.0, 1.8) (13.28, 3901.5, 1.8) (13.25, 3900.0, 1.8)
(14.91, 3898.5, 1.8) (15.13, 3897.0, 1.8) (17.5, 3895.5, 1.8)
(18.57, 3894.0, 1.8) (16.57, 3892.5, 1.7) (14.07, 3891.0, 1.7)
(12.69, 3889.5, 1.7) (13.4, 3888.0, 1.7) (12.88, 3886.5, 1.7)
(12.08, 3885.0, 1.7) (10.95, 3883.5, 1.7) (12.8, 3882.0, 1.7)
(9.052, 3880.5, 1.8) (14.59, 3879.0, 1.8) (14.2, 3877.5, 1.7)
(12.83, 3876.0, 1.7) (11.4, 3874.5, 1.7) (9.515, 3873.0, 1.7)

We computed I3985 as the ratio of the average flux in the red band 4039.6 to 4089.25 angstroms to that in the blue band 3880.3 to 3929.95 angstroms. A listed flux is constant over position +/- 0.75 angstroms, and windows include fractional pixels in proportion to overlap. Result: 1.49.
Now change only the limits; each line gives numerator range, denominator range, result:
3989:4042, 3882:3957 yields 1.63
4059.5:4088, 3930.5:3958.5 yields 1.68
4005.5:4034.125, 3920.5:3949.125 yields 2.06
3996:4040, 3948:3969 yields 1.69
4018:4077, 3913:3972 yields 1.75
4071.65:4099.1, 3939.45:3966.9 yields 1.58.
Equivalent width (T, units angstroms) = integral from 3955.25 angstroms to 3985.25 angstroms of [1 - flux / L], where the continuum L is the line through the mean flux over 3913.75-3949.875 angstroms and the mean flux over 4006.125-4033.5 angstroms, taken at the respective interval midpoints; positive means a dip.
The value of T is 6.65 angstroms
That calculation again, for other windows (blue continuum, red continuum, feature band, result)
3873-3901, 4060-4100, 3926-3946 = 7.4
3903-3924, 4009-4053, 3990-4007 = -1.2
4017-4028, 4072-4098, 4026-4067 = 3.2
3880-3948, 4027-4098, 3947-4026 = -4.3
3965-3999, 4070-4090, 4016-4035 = -4.1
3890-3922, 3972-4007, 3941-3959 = 2.4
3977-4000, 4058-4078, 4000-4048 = -4.0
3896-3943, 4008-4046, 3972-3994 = 0.8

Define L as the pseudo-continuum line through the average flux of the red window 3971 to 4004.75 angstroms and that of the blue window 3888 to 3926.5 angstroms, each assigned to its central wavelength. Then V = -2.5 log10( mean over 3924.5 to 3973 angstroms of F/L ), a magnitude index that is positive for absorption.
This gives 0.44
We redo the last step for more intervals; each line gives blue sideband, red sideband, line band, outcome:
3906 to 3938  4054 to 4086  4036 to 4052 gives -0.038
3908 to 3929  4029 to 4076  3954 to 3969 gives 0.383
